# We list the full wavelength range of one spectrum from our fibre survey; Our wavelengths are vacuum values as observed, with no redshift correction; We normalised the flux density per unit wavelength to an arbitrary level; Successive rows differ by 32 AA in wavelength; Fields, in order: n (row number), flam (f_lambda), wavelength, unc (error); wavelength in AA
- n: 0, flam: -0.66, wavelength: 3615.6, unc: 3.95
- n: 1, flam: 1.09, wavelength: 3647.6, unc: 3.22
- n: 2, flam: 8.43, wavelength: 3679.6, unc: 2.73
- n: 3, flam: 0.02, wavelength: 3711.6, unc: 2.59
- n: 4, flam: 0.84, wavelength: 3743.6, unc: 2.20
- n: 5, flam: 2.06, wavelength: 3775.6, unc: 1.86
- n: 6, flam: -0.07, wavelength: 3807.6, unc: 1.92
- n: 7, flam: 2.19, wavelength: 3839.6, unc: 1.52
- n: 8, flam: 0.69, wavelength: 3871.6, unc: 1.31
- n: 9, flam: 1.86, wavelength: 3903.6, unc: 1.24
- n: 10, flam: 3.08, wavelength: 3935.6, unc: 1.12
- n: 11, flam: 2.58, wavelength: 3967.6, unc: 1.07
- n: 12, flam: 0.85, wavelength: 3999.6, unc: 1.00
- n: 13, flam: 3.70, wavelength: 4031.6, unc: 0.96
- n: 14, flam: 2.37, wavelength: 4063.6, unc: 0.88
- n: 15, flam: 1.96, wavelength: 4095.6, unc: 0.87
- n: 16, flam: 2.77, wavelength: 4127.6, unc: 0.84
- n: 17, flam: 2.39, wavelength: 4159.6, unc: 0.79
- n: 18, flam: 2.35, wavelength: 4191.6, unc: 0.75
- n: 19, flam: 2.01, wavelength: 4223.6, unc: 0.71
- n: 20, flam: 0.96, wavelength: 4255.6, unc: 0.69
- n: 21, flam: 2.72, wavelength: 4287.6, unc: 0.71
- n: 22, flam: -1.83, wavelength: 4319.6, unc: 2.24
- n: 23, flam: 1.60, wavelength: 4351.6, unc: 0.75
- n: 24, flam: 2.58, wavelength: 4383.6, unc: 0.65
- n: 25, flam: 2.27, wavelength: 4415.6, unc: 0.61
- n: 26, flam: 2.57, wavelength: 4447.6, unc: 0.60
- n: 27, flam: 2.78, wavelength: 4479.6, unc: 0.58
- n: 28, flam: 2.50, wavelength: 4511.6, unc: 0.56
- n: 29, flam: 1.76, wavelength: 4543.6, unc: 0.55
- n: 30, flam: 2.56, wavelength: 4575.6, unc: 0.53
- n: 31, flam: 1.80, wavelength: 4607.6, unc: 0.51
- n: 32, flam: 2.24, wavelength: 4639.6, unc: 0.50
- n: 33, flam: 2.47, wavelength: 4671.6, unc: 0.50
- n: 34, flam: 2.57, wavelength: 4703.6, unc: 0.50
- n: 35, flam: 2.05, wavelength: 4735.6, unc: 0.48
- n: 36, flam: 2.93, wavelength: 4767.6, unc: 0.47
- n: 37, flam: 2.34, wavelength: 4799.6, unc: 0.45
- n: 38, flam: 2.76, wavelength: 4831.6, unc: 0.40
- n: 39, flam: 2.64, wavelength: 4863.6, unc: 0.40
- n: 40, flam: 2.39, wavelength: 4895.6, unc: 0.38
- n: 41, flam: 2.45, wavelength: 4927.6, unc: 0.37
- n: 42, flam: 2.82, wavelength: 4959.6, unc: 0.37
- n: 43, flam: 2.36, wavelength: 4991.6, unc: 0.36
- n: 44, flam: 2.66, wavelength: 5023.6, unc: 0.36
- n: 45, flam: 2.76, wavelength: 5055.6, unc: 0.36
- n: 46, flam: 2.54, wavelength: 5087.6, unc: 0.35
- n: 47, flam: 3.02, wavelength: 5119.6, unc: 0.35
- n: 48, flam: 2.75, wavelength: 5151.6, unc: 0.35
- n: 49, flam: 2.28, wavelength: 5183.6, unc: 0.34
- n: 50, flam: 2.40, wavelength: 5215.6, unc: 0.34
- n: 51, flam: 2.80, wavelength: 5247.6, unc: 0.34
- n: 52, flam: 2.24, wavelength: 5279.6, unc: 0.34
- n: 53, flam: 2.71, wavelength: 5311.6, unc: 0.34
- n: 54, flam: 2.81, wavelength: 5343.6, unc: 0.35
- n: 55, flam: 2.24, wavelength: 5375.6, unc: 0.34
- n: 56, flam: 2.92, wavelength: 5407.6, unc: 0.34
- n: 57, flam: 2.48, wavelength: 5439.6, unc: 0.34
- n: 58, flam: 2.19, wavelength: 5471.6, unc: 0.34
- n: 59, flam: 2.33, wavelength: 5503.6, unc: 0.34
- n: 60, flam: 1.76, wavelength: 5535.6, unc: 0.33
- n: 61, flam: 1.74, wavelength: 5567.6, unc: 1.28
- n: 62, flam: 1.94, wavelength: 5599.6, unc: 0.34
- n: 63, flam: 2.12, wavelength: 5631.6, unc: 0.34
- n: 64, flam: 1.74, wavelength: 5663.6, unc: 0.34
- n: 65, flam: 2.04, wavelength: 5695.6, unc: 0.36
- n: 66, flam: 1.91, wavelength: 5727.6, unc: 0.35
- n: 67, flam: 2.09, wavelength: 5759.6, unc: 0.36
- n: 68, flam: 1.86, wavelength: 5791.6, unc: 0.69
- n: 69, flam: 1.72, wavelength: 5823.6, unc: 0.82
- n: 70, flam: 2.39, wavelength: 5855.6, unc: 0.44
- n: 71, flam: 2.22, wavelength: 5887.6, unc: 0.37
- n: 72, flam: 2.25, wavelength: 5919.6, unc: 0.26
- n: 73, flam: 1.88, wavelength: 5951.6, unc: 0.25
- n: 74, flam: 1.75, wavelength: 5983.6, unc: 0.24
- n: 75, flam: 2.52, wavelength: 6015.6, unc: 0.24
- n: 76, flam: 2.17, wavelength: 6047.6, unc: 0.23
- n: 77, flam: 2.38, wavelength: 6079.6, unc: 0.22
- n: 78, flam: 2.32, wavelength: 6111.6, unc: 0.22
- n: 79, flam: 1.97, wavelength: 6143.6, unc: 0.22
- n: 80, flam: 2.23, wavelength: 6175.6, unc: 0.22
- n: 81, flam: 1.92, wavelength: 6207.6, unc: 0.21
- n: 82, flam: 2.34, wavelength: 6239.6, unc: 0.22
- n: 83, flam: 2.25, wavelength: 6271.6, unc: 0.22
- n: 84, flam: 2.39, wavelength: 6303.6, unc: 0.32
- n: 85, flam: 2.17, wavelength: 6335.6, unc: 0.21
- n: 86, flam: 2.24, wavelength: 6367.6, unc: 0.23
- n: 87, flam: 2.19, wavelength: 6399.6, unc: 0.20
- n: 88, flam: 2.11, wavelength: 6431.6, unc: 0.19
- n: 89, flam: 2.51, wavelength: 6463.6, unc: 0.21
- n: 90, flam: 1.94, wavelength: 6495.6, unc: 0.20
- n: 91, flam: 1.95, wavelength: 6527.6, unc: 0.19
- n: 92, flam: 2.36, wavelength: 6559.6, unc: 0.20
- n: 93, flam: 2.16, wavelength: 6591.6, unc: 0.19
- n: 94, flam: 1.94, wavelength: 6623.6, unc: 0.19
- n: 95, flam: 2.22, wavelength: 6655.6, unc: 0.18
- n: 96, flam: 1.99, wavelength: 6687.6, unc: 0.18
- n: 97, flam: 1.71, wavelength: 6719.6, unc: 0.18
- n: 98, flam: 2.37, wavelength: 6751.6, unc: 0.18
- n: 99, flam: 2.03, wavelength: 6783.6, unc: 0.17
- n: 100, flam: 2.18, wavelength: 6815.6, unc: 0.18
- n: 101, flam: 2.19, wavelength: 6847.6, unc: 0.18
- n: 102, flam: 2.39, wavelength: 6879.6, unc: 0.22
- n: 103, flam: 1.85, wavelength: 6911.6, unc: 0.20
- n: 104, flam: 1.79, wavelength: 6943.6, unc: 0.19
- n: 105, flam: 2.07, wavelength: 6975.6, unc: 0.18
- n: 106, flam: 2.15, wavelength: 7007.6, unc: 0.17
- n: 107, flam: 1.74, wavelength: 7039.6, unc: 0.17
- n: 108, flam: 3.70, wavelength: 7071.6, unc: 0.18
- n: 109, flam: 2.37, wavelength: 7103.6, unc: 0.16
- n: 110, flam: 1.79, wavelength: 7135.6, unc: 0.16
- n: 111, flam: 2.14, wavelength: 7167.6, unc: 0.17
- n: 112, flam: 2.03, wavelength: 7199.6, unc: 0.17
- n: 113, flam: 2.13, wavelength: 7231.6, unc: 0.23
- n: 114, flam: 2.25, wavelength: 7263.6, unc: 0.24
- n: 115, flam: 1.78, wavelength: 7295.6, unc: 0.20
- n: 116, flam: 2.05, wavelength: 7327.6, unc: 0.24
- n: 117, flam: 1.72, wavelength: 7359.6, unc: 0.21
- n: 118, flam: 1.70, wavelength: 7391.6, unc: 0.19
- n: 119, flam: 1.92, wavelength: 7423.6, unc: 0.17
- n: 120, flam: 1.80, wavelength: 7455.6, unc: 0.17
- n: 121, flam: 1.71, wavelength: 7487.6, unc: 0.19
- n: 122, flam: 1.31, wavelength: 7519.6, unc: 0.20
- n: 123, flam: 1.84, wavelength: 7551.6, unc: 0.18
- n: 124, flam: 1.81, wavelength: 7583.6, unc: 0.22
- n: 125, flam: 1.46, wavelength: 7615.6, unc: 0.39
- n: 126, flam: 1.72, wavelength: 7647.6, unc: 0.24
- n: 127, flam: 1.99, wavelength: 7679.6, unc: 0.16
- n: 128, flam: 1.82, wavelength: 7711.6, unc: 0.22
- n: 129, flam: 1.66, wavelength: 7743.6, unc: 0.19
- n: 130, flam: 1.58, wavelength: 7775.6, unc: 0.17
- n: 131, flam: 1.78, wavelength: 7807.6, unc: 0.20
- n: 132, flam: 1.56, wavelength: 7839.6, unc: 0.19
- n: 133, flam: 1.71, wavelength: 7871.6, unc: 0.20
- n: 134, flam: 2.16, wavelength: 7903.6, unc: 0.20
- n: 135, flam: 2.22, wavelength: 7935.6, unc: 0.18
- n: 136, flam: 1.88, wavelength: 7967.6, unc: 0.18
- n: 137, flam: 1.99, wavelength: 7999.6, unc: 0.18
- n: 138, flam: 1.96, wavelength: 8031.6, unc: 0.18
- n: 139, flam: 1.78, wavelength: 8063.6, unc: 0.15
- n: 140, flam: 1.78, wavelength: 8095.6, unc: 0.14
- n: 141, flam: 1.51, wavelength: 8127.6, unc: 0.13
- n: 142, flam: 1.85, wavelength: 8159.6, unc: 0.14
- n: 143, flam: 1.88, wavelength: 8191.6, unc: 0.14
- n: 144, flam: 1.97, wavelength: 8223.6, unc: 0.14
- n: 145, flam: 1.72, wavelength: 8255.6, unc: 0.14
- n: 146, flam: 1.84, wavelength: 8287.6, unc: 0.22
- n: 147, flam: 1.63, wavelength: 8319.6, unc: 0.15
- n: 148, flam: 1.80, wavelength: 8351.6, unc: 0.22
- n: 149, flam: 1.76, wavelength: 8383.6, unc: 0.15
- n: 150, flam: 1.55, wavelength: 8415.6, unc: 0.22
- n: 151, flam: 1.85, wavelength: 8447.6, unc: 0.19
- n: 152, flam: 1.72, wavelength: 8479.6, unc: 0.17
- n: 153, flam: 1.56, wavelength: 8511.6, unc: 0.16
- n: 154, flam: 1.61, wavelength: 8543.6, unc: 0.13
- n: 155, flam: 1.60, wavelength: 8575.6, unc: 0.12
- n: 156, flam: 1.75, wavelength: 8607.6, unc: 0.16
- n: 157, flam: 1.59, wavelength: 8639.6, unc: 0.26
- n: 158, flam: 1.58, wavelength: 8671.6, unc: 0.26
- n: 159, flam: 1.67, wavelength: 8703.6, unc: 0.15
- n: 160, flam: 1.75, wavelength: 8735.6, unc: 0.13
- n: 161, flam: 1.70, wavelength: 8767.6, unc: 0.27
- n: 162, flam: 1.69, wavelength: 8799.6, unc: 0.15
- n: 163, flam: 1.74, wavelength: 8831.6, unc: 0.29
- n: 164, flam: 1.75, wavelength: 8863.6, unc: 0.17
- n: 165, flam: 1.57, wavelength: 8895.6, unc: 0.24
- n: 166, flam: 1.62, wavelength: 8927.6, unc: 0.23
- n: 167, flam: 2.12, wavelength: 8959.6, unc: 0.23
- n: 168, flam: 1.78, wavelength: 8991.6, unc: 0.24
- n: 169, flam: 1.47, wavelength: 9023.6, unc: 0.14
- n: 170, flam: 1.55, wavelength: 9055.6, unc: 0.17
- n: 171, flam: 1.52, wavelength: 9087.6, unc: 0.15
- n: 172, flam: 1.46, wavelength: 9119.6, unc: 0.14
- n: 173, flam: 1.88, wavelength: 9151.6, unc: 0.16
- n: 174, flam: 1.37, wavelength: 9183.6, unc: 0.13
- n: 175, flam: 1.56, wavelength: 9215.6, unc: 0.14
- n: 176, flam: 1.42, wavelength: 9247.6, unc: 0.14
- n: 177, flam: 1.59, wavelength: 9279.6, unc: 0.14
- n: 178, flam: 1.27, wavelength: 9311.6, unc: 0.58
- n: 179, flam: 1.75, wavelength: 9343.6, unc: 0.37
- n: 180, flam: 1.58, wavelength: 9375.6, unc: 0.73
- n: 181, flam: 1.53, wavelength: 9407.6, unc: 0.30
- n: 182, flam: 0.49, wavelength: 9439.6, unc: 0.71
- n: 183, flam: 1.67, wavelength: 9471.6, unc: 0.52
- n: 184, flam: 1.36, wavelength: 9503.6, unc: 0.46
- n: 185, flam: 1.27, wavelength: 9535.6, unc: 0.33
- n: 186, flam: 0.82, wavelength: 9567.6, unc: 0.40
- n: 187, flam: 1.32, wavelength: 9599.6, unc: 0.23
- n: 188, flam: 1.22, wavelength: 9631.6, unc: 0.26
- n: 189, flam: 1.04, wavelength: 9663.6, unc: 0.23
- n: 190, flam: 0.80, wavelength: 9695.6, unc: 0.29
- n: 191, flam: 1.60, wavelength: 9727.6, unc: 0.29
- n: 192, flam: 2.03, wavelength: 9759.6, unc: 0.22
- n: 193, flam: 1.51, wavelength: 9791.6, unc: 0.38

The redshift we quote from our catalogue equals 0.077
